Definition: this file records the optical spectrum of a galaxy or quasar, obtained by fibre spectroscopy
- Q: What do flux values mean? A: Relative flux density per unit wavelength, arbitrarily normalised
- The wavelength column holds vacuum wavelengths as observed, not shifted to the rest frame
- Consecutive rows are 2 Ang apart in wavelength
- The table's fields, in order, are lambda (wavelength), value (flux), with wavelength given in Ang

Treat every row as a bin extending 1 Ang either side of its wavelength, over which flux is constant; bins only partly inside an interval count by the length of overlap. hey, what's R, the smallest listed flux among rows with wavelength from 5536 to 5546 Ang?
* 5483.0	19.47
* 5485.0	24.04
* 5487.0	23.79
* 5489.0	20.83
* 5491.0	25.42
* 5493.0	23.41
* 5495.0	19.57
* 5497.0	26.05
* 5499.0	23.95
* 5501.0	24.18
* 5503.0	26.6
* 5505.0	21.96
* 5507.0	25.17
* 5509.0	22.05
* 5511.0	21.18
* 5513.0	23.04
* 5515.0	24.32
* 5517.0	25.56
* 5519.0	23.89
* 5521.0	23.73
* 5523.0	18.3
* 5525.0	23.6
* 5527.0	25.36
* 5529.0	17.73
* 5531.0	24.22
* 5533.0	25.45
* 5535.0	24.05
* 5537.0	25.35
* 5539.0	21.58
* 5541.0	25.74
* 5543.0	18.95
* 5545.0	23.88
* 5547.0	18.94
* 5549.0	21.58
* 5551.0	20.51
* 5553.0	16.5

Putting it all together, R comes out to 18.95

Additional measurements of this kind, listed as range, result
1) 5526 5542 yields 17.73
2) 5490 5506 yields 19.57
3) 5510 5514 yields 21.18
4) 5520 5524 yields 18.3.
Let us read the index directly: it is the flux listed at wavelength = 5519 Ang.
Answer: 23.89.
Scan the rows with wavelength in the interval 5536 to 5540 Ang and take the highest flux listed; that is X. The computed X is 25.35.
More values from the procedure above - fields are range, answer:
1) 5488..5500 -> 26.05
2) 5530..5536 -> 25.45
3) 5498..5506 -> 26.6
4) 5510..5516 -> 24.32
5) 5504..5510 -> 25.17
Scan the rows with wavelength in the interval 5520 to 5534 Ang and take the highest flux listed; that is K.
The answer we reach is 25.45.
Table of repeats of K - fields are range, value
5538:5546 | 25.74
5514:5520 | 25.56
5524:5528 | 25.36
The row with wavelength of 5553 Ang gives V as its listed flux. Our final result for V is 16.5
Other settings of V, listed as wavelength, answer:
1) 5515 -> 24.32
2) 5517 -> 25.56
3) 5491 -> 25.42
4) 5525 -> 23.6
